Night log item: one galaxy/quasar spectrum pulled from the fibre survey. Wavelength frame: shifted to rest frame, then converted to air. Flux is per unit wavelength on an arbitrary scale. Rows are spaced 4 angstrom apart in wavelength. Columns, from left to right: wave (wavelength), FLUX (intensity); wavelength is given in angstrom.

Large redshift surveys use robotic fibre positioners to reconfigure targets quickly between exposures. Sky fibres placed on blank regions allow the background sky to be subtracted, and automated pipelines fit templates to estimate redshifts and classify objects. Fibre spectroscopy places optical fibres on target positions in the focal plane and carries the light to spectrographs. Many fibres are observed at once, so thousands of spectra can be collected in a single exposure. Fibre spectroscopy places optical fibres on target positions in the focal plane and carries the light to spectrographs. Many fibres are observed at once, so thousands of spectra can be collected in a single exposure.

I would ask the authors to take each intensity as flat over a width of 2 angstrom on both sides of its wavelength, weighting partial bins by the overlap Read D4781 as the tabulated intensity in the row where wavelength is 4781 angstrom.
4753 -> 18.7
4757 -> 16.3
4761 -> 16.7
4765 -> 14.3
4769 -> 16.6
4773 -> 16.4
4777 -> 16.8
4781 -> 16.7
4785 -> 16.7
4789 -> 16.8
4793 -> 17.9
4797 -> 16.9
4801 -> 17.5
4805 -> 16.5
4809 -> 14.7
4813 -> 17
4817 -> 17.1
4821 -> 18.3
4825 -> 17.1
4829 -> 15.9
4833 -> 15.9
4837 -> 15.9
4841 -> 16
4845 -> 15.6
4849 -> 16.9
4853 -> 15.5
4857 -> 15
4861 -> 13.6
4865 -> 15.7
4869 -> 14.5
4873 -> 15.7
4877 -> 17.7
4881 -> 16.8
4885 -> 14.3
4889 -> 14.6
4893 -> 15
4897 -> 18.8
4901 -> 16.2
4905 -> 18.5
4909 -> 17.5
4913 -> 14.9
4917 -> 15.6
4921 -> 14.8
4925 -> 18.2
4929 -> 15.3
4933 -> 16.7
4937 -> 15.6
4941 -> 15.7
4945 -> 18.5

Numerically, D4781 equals 16.7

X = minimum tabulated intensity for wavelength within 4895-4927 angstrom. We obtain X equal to 14.8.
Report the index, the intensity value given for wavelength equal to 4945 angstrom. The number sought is 18.5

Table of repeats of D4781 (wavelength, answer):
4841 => 16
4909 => 17.5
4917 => 15.6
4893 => 15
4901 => 16.2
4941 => 15.7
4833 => 15.9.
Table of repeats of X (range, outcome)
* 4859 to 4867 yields 13.6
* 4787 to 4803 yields 16.8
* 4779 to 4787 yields 16.7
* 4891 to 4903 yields 15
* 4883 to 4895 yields 14.3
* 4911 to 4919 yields 14.9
